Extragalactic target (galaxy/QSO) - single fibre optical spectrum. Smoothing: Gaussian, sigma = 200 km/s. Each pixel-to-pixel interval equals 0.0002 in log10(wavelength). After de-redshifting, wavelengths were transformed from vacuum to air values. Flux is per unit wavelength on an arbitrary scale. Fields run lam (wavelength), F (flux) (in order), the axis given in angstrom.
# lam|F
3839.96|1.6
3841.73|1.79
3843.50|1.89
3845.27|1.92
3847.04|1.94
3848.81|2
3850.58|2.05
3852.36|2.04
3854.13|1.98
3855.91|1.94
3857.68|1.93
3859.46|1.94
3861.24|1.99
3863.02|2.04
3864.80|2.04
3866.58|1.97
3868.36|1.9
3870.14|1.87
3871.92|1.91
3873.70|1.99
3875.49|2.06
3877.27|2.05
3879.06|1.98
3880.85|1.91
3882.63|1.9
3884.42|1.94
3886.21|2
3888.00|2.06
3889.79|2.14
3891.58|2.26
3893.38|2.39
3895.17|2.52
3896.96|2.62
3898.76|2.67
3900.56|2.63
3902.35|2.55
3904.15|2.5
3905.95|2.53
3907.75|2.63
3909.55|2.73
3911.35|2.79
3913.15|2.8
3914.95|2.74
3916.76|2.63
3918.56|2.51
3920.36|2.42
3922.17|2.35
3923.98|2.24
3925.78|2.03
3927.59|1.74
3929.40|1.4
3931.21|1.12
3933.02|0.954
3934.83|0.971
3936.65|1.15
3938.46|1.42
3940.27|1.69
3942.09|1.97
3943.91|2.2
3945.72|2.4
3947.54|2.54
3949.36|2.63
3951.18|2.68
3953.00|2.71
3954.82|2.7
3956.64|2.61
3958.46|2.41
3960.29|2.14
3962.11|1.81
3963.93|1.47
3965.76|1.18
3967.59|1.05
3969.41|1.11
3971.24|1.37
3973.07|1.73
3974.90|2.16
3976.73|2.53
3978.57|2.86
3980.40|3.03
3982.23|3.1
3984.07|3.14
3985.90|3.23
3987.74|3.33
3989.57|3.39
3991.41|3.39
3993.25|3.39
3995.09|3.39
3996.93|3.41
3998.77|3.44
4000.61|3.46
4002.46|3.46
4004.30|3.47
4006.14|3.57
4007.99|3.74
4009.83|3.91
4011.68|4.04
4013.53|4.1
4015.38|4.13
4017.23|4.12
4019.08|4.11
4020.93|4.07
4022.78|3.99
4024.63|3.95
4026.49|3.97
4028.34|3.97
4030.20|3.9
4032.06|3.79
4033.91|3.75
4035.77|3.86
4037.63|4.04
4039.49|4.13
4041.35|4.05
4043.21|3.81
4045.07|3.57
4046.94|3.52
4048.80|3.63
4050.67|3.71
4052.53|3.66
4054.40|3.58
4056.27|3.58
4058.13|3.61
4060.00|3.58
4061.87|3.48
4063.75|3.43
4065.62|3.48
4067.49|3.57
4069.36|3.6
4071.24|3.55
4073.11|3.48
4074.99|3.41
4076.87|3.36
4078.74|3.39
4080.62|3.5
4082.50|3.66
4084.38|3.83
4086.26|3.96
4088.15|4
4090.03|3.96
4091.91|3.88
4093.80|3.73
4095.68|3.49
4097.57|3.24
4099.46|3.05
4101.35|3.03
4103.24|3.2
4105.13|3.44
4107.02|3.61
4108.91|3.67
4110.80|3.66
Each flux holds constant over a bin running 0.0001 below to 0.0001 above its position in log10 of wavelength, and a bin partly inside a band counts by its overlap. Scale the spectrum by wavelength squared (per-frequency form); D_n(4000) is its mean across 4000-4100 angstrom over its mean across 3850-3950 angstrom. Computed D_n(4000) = 1.90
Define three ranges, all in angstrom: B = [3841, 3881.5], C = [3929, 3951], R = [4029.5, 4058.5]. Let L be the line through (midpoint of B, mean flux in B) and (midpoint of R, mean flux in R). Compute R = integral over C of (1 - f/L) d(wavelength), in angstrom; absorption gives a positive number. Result 8.1 angstrom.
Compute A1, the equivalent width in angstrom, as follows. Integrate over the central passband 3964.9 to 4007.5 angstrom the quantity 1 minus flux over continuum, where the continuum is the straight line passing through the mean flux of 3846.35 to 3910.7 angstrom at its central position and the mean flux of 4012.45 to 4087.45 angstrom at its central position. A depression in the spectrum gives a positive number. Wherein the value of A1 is 5.1 angstrom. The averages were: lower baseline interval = 2.16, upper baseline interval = 3.75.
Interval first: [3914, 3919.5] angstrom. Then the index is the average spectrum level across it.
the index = 2.63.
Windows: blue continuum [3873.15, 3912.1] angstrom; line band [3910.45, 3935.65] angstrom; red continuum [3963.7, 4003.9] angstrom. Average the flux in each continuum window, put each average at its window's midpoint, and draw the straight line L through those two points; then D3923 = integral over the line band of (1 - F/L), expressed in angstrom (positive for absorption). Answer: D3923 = 3.9 angstrom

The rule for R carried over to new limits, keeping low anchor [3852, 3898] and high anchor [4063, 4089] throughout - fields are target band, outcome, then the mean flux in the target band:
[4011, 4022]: -3.4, 4.09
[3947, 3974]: 6.9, 2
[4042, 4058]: -1.2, 3.64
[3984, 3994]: -1.4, 3.33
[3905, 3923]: -2.0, 2.61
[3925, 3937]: 5.5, 1.34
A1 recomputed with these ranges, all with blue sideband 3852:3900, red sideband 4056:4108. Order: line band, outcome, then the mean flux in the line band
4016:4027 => -3.3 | 4.04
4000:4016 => -4.0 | 3.76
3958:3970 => 5.0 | 1.58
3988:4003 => -2.5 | 3.41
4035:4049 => -2.5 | 3.84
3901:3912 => -1.5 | 2.62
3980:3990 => -1.2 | 3.21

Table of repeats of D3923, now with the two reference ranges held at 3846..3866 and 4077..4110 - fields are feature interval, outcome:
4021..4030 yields -2.5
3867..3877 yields 0.7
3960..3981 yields 6.9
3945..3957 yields 0.0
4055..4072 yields -0.9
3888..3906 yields -1.6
